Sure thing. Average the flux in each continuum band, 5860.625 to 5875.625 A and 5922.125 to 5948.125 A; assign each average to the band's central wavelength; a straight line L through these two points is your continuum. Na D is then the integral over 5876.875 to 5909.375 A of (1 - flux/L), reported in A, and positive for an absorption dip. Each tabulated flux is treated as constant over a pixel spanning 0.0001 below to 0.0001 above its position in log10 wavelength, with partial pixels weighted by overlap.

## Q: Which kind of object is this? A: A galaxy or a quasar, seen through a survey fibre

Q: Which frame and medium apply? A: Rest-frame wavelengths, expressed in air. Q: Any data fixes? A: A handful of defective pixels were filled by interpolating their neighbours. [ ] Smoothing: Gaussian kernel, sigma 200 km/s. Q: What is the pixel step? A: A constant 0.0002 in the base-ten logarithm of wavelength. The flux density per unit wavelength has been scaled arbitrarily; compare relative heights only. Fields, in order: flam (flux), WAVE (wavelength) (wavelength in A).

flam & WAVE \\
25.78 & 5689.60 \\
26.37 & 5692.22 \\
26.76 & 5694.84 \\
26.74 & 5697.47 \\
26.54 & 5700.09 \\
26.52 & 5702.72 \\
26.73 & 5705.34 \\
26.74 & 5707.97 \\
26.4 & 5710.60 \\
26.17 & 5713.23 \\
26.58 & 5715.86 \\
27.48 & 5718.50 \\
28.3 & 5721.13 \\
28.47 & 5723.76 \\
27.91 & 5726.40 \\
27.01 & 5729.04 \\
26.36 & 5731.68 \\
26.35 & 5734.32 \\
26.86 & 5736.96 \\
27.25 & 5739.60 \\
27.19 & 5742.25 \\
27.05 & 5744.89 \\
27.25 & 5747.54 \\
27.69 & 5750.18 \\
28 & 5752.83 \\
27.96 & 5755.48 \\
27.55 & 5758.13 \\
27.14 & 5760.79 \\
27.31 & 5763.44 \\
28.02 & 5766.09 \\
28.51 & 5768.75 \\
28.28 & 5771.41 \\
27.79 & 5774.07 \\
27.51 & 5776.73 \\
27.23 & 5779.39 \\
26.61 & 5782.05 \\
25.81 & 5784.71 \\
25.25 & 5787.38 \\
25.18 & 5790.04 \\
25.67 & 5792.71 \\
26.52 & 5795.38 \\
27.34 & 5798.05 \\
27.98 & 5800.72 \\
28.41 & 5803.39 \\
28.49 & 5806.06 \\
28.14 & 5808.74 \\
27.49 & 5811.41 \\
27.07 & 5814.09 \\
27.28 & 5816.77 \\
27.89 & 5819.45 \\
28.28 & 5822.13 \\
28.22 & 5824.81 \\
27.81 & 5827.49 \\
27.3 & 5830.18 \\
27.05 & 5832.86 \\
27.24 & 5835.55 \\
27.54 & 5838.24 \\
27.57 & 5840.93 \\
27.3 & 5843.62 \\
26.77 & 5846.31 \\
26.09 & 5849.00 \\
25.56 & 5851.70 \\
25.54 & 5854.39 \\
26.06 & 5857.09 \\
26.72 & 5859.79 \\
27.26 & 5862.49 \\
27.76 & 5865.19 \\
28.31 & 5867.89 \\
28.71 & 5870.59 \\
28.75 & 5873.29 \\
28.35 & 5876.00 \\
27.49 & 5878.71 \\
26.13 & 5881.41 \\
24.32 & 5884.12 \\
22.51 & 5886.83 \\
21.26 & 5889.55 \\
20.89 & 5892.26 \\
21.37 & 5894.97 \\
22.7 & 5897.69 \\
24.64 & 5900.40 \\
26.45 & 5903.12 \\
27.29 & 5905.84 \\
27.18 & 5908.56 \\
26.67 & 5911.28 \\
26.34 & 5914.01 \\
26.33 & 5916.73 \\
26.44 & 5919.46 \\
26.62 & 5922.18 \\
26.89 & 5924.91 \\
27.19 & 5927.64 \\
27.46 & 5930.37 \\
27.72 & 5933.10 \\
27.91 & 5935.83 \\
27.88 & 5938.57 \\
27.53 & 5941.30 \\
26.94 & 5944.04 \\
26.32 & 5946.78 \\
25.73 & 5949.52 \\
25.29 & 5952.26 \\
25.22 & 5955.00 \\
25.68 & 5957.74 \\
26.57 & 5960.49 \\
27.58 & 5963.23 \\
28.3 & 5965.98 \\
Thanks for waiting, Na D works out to 4.0 A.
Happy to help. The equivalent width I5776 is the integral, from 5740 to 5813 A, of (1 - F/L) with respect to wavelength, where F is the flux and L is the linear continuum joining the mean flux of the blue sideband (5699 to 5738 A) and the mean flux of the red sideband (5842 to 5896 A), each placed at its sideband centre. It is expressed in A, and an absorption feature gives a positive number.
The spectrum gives -2.1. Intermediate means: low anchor 27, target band 27.3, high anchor 25.9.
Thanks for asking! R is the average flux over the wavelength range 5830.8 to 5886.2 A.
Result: 27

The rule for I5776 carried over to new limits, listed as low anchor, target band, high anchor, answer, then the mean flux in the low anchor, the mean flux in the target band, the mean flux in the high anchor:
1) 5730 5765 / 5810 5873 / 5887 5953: -1.9 A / 27.2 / 27.3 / 25.8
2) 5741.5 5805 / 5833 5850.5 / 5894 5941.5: -0.2 A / 27.2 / 27.1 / 26.4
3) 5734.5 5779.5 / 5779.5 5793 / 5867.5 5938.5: 0.7 A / 27.5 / 25.8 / 26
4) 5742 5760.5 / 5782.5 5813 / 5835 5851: 0.4 A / 27.5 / 26.9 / 27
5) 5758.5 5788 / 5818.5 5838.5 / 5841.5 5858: -0.8 A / 27.3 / 27.7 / 26.3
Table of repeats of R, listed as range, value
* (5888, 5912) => 24.2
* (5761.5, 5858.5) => 27.2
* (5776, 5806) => 26.8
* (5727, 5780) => 27.4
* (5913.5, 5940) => 27.1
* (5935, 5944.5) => 27.6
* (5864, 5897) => 25.4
